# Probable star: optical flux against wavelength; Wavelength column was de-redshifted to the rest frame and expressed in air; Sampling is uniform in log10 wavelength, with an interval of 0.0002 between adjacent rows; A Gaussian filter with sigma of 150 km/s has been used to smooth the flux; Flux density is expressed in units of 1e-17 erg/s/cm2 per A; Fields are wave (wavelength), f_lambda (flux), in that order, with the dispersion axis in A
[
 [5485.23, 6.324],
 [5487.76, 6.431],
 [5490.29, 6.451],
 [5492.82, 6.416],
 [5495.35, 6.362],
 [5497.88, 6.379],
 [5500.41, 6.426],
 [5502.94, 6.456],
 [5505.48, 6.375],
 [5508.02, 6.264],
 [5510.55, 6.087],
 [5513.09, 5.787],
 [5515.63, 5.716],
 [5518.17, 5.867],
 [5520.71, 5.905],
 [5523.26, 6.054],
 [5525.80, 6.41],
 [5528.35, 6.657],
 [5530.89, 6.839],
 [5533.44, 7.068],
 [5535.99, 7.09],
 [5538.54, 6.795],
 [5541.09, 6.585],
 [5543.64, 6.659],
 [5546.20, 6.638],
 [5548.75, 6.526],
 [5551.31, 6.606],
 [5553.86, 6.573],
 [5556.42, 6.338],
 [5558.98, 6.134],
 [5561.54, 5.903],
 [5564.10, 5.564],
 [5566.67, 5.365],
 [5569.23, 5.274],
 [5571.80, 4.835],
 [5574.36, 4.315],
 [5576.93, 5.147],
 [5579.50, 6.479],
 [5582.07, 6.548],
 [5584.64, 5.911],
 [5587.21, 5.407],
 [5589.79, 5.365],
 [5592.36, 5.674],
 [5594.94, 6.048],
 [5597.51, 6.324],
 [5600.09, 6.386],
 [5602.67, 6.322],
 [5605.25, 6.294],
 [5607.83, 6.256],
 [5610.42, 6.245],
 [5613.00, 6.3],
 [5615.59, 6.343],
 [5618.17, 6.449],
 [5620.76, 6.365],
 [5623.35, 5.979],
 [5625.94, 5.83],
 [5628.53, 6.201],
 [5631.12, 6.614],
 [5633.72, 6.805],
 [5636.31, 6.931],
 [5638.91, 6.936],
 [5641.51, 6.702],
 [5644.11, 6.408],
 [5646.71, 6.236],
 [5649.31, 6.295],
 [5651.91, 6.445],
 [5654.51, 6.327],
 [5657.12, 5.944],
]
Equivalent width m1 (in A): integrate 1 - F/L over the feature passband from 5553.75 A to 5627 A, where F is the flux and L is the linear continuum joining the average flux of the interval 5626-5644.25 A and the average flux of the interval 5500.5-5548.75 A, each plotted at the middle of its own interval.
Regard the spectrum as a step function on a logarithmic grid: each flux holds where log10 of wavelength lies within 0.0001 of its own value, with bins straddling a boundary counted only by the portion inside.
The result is 6.85 A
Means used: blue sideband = 6.41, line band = 5.92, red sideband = 6.61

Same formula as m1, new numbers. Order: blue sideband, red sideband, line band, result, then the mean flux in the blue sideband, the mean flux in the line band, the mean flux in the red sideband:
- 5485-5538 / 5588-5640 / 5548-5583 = 2.8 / 6.36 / 5.81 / 6.27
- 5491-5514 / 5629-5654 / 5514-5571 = 0.8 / 6.3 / 6.28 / 6.58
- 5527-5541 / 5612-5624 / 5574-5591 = 2.3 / 6.86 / 5.66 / 6.3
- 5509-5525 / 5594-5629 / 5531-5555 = -2.9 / 5.93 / 6.73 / 6.24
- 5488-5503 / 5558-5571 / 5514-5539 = -1.6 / 6.41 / 6.42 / 5.6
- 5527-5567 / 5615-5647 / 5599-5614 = 0.4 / 6.48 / 6.3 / 6.45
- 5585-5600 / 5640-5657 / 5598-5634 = -1.5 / 5.82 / 6.3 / 6.38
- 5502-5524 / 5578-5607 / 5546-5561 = -0.9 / 6.05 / 6.43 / 6.07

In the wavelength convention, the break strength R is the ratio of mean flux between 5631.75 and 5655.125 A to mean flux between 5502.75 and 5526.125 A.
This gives 1.1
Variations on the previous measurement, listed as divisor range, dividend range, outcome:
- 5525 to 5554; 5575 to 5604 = 0.88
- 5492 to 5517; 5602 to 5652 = 1.03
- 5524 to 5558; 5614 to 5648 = 0.97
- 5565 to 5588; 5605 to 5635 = 1.15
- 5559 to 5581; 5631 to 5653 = 1.22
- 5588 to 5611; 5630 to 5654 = 1.08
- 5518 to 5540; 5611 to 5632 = 0.95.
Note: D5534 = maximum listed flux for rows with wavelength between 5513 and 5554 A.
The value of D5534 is 7.09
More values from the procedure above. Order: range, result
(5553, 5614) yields 6.573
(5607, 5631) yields 6.449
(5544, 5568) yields 6.638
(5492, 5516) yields 6.456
